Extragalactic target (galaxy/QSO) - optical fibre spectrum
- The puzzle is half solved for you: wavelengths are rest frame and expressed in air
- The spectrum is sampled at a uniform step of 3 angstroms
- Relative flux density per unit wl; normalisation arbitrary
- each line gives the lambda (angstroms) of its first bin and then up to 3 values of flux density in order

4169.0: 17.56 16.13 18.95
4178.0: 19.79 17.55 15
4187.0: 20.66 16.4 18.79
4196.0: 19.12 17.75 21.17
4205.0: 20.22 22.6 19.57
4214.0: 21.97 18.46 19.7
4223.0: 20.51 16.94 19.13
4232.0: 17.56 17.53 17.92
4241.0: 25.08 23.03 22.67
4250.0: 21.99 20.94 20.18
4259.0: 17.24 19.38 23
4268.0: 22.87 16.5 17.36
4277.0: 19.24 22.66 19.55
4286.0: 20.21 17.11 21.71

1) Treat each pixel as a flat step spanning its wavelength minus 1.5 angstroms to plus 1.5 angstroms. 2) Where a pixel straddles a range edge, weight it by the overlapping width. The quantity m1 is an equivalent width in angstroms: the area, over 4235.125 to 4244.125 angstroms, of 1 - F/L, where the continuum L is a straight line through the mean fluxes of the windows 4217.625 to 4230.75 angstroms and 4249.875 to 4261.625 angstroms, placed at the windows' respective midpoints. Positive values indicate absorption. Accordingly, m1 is -0.8 angstroms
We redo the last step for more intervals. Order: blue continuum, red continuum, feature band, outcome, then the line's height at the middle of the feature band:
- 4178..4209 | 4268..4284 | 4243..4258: -1.81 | 19.3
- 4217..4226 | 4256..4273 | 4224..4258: -1.24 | 19.5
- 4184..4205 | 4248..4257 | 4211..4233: 0.73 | 19.9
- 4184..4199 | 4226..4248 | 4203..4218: -1.27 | 19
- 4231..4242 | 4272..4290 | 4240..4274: -2.80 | 19.3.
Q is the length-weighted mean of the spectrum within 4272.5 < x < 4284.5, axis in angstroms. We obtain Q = 19.7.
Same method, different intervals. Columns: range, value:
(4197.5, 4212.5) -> 20.3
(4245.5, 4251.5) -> 22.3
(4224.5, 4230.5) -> 18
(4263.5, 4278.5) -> 19.8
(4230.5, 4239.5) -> 17.7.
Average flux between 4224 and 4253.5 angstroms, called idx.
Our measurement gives 20.3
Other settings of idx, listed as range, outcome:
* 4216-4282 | 20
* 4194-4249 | 20.1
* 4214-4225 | 19.8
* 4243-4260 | 21.1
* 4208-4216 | 21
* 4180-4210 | 19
